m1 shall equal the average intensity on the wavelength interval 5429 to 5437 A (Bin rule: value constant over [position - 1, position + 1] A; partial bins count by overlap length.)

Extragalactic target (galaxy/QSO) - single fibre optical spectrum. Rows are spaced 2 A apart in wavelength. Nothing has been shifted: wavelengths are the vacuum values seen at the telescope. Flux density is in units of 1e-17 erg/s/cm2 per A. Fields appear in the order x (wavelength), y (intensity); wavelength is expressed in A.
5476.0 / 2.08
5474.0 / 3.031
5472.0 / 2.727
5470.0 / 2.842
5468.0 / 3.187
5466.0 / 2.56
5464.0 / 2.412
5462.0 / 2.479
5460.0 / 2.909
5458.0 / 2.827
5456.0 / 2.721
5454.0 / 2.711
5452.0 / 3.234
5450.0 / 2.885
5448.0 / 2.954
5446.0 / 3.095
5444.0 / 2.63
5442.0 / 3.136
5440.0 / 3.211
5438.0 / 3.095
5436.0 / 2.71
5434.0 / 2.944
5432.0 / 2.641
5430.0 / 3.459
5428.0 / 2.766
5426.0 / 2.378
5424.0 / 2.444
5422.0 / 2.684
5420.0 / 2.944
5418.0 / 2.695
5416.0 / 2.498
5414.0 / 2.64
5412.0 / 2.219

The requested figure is 2.94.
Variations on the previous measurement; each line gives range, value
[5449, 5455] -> 2.94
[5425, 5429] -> 2.57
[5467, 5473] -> 2.92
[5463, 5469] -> 2.72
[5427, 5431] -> 3.11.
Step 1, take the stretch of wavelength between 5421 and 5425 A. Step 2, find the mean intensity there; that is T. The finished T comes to 2.56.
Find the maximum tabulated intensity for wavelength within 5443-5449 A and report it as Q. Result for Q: 3.095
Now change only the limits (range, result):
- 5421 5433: 3.459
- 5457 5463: 2.909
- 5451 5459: 3.234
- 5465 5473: 3.187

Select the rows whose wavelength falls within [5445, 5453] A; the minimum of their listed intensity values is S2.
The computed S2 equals 2.885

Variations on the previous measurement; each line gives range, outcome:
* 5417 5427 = 2.378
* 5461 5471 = 2.412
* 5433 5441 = 2.71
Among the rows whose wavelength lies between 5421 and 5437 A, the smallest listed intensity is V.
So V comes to 2.378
